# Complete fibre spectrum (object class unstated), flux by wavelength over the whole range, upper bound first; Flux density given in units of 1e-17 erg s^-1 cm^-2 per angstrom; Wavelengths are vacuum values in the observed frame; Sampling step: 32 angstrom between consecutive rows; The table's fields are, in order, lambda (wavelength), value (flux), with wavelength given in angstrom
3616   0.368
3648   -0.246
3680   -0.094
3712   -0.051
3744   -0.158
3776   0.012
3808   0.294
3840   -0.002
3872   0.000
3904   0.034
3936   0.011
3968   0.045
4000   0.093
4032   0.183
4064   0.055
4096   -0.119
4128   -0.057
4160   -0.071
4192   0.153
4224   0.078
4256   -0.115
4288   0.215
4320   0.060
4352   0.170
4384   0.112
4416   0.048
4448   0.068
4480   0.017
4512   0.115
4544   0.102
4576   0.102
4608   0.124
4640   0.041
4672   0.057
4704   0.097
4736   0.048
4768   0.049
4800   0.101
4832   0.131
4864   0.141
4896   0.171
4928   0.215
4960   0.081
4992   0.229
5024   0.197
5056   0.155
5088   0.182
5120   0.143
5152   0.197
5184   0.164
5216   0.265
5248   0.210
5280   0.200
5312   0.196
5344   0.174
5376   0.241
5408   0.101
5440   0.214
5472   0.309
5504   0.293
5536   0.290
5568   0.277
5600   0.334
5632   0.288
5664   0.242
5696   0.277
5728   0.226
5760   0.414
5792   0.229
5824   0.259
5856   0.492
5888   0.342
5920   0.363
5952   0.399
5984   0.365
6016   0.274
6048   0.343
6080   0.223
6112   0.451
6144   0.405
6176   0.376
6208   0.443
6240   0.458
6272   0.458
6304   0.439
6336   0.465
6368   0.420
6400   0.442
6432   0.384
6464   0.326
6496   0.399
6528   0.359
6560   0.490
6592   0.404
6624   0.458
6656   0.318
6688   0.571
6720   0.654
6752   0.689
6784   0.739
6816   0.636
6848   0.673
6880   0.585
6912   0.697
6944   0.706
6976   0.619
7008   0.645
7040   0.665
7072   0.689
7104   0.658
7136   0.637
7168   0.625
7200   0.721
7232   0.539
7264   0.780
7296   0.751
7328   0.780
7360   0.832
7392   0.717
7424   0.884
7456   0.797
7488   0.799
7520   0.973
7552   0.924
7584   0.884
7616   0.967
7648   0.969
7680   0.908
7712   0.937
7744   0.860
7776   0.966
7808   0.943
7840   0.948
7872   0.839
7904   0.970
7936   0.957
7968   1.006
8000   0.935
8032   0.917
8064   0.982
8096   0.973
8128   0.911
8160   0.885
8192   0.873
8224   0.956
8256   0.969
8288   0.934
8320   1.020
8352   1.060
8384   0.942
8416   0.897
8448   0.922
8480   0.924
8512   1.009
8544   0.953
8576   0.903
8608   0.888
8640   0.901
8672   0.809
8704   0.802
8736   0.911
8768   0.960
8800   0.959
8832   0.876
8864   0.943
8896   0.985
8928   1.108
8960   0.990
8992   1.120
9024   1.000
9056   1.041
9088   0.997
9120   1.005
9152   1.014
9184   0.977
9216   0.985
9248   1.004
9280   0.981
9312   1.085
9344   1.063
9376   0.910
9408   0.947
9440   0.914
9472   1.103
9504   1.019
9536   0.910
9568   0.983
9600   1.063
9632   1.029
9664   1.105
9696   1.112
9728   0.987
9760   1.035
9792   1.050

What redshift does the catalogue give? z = 0.679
